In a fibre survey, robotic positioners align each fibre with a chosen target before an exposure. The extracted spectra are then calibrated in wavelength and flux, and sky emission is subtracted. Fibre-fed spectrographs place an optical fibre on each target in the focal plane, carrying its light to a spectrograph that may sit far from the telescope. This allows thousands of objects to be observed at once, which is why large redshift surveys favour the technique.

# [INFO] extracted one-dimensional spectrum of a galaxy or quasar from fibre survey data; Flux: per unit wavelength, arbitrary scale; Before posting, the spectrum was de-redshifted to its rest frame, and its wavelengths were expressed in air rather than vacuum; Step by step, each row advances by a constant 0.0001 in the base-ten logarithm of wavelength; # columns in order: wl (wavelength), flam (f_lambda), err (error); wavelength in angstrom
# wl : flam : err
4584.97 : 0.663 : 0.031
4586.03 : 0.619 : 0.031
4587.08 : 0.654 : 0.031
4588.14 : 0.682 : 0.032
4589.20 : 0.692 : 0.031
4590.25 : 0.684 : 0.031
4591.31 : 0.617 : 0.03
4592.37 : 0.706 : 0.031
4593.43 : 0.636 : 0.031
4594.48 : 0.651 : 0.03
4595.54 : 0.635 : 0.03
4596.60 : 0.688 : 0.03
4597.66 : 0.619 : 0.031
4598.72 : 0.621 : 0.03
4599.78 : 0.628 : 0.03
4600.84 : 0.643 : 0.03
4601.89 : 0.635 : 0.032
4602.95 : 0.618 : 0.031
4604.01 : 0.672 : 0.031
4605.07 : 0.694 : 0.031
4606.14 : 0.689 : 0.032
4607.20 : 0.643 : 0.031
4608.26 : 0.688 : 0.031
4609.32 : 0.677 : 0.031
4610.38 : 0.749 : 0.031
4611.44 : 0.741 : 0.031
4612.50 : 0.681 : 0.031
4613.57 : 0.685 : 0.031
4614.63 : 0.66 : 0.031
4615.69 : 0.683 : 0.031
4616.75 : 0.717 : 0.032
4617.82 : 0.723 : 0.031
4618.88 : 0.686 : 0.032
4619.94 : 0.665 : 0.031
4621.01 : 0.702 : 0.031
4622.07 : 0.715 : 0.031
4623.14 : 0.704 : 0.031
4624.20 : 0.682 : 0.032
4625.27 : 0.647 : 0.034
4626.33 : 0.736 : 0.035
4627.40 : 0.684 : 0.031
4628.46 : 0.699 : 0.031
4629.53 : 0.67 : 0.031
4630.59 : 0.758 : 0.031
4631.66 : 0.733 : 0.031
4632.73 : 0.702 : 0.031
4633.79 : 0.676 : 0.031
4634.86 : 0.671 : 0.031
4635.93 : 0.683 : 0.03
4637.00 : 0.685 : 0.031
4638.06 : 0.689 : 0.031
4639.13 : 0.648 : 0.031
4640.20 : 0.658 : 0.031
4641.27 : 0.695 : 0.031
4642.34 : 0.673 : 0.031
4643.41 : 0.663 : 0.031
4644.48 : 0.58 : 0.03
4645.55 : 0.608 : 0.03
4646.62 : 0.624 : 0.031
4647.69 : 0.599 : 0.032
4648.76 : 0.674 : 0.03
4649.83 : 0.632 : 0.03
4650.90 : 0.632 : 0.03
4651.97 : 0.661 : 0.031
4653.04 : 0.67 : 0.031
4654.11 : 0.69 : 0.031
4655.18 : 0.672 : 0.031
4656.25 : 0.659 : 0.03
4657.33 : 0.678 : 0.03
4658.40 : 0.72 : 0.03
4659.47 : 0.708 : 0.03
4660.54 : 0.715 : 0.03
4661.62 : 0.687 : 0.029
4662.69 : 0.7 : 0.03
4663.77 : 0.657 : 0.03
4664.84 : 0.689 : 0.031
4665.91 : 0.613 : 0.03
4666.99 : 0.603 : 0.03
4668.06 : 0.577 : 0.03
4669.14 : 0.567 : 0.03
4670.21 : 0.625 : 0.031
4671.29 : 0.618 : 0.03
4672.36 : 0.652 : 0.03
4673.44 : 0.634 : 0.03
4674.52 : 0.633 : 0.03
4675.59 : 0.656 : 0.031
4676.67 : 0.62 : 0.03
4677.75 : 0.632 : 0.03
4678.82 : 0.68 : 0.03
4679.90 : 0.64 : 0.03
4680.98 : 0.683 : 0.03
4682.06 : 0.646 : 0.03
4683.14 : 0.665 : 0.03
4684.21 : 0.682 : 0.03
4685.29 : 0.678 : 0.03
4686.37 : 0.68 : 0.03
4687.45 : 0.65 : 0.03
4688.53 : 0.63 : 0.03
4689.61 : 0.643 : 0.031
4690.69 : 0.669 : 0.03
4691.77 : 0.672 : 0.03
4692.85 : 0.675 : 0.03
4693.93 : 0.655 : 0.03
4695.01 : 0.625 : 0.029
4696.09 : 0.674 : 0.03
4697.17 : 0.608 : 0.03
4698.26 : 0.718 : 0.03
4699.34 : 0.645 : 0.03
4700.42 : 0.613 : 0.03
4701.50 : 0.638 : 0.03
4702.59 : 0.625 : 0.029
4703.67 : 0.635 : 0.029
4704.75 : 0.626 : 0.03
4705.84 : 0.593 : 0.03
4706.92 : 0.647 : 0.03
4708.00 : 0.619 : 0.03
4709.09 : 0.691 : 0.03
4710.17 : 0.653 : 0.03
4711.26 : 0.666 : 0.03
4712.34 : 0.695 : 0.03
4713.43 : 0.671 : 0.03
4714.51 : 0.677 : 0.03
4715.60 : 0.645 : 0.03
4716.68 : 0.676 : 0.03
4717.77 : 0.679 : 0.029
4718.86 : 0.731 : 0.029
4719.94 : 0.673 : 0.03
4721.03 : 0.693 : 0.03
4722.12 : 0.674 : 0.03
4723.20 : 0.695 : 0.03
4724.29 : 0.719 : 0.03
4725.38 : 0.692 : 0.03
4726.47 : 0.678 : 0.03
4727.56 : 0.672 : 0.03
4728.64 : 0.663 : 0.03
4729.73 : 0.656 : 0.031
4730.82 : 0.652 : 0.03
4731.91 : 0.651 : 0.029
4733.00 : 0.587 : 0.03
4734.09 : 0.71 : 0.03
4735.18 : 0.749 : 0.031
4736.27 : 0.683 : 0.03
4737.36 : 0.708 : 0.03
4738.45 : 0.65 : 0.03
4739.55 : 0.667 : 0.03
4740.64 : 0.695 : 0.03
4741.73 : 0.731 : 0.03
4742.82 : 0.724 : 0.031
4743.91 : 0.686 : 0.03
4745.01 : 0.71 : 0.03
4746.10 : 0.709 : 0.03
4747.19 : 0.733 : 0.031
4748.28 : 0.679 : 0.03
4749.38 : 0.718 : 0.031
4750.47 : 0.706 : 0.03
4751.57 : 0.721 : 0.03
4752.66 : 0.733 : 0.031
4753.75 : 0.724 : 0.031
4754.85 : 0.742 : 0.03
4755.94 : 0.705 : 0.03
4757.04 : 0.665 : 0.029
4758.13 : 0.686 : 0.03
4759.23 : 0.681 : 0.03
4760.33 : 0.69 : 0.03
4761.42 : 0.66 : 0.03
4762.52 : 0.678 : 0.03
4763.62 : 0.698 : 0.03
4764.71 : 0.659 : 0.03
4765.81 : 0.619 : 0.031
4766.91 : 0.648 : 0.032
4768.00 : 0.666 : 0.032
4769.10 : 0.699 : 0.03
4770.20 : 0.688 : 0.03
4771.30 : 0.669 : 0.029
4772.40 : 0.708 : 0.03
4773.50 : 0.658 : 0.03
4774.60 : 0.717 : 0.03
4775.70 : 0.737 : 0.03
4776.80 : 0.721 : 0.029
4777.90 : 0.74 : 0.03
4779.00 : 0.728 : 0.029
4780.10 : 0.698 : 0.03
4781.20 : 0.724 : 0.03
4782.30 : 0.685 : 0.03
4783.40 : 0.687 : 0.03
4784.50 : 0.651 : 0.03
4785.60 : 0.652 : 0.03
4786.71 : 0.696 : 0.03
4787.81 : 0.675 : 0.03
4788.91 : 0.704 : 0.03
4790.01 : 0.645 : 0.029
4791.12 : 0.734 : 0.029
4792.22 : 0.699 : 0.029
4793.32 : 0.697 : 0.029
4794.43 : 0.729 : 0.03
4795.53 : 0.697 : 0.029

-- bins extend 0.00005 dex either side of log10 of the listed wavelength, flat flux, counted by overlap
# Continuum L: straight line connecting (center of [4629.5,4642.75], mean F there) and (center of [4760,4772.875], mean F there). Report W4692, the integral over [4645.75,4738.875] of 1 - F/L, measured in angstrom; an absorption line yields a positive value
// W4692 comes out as 3.1 angstrom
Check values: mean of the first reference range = 0.689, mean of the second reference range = 0.673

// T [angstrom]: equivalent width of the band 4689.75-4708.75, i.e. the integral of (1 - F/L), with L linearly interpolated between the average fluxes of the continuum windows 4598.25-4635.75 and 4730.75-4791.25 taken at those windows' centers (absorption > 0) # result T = 1.2 angstrom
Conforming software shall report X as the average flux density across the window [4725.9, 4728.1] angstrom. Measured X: 0.675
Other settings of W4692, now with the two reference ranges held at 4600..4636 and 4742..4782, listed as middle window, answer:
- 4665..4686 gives 1.6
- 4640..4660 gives 0.9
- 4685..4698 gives 0.7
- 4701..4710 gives 0.8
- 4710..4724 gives 0.3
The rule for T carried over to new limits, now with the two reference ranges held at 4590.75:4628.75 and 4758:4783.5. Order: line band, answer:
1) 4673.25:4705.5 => 1.49 angstrom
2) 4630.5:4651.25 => 0.48 angstrom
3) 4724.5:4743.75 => 0.14 angstrom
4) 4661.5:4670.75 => 0.64 angstrom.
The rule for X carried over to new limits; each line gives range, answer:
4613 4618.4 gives 0.693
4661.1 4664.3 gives 0.681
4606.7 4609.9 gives 0.672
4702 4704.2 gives 0.629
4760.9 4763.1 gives 0.667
